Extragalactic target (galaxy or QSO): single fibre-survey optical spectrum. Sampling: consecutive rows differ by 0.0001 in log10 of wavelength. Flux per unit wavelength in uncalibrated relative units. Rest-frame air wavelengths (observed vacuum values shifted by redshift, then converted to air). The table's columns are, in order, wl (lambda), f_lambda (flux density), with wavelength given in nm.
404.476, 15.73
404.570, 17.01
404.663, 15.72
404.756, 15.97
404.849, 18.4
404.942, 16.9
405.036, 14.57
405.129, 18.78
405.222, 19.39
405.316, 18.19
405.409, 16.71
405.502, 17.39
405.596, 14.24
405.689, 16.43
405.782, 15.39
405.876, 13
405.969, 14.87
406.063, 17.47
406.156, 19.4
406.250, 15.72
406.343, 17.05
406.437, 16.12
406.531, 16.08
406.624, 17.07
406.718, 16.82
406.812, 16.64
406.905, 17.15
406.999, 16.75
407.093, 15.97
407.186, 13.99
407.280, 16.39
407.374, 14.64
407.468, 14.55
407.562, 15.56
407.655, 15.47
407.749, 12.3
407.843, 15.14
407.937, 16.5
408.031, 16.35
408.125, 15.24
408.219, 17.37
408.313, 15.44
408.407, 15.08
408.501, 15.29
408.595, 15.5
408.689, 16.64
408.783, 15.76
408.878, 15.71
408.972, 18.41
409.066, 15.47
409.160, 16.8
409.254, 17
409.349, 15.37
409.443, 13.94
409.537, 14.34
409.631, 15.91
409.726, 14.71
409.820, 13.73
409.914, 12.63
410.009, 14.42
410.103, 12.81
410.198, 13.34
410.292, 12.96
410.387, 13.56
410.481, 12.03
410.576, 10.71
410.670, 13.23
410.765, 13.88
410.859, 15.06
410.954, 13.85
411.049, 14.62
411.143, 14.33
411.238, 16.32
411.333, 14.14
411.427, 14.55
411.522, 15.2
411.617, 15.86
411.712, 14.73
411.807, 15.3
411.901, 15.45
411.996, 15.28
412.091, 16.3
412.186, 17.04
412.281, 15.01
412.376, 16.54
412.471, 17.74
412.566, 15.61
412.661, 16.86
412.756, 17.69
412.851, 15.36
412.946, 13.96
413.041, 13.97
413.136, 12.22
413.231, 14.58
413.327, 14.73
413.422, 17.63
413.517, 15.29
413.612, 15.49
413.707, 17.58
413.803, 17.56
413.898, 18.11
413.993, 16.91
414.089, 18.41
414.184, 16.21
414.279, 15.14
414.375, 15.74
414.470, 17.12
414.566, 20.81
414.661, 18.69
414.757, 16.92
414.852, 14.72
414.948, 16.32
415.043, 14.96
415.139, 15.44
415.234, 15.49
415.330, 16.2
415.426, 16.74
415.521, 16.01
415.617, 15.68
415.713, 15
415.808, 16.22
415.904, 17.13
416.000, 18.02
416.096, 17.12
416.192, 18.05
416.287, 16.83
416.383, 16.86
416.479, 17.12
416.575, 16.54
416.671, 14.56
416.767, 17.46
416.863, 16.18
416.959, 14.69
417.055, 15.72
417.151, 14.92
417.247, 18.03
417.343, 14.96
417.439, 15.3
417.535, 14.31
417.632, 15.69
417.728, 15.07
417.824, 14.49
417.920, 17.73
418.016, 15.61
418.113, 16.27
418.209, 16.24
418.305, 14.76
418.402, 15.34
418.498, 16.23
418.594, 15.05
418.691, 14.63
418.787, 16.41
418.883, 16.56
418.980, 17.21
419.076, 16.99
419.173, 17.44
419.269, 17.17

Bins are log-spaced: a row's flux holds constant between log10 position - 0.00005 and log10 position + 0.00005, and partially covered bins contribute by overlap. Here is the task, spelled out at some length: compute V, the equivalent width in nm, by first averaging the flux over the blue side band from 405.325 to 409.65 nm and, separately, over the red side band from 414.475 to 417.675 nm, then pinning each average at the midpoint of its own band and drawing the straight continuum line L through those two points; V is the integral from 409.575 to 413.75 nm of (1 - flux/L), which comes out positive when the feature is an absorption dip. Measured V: 0.33 nm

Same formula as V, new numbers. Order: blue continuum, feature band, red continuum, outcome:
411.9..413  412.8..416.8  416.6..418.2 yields -0.10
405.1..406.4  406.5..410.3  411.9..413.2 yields 0.20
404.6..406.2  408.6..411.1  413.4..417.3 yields 0.32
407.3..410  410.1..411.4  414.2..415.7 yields 0.17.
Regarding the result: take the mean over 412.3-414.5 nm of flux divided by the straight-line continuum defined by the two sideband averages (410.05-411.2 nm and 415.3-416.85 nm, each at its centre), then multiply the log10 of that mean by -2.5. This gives -0.07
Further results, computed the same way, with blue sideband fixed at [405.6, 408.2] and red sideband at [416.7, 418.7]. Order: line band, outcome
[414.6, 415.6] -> -0.03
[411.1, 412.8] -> 0.00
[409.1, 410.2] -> 0.08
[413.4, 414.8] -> -0.10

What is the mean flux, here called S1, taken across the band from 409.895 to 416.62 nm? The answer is 15.6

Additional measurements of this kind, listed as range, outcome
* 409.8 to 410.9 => 13.2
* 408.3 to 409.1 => 15.9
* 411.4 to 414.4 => 15.9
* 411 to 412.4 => 15.4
